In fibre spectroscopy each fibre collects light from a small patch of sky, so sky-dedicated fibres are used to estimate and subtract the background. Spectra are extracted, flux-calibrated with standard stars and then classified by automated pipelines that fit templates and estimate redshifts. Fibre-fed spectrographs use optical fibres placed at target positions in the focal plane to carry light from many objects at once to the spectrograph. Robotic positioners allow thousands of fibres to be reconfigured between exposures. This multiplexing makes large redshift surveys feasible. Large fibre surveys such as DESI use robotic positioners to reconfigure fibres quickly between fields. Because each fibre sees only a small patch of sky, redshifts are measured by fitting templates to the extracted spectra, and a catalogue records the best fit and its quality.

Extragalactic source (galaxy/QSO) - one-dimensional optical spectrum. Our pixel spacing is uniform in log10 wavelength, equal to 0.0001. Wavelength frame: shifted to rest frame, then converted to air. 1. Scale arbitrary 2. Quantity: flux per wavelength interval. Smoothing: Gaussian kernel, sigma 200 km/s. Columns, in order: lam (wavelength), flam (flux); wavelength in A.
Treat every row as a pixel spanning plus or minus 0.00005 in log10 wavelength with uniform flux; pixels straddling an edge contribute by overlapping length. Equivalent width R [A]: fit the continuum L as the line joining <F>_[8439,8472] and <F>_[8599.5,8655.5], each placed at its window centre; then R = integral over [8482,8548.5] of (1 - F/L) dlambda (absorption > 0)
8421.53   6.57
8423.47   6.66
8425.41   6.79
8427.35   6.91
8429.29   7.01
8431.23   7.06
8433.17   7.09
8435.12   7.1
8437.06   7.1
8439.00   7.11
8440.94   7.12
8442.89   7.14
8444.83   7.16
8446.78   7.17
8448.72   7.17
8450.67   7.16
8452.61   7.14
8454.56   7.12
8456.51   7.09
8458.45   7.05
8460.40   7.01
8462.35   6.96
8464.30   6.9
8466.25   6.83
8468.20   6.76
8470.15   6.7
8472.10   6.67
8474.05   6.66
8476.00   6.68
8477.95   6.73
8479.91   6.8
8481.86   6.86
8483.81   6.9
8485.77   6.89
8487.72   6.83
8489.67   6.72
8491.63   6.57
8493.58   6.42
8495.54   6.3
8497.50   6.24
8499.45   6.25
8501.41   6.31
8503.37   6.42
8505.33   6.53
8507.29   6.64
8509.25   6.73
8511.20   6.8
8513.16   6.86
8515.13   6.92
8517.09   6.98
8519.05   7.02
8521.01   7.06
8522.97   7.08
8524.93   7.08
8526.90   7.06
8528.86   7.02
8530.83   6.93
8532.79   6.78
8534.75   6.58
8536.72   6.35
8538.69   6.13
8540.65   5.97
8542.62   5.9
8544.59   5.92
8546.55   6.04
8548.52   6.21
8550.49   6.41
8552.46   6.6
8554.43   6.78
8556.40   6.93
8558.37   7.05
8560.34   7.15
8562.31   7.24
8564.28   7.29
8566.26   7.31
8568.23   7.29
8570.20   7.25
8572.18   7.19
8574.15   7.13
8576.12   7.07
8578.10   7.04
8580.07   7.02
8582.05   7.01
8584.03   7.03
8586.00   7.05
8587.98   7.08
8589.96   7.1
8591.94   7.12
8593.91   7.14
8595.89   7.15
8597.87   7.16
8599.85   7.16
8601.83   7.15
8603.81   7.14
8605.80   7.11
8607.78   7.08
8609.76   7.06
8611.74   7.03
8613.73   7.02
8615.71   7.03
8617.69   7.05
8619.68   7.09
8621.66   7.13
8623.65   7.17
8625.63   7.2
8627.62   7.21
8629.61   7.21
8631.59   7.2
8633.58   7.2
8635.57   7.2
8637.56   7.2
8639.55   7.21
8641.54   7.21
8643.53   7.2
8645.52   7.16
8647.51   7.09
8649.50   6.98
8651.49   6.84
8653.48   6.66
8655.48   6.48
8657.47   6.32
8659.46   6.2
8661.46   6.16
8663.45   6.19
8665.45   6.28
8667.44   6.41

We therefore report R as 4.1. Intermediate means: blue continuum 7.02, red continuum 7.09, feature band 6.61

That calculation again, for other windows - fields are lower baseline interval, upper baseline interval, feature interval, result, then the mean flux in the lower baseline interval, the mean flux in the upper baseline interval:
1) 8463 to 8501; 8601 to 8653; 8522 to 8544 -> 0.7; 6.67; 7.12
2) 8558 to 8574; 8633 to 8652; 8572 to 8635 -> 0.6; 7.22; 7.13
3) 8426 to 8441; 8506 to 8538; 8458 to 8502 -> 1.6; 7.05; 6.86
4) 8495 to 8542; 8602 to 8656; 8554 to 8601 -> -1.6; 6.67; 7.09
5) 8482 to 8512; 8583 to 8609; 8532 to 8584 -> 1.1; 6.58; 7.11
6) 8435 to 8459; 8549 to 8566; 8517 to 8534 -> 0.0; 7.13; 6.92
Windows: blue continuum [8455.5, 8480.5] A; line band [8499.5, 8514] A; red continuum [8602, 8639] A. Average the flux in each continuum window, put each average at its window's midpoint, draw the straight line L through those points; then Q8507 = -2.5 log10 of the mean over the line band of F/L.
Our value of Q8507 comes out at 0.05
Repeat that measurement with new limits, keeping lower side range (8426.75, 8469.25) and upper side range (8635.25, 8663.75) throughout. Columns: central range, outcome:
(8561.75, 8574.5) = -0.05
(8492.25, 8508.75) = 0.10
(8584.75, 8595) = -0.03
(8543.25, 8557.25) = 0.09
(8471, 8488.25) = 0.04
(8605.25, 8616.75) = -0.03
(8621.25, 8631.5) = -0.05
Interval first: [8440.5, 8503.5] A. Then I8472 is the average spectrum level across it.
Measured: 6.81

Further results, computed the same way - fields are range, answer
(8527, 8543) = 6.51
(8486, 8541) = 6.68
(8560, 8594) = 7.14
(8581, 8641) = 7.12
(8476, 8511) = 6.6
